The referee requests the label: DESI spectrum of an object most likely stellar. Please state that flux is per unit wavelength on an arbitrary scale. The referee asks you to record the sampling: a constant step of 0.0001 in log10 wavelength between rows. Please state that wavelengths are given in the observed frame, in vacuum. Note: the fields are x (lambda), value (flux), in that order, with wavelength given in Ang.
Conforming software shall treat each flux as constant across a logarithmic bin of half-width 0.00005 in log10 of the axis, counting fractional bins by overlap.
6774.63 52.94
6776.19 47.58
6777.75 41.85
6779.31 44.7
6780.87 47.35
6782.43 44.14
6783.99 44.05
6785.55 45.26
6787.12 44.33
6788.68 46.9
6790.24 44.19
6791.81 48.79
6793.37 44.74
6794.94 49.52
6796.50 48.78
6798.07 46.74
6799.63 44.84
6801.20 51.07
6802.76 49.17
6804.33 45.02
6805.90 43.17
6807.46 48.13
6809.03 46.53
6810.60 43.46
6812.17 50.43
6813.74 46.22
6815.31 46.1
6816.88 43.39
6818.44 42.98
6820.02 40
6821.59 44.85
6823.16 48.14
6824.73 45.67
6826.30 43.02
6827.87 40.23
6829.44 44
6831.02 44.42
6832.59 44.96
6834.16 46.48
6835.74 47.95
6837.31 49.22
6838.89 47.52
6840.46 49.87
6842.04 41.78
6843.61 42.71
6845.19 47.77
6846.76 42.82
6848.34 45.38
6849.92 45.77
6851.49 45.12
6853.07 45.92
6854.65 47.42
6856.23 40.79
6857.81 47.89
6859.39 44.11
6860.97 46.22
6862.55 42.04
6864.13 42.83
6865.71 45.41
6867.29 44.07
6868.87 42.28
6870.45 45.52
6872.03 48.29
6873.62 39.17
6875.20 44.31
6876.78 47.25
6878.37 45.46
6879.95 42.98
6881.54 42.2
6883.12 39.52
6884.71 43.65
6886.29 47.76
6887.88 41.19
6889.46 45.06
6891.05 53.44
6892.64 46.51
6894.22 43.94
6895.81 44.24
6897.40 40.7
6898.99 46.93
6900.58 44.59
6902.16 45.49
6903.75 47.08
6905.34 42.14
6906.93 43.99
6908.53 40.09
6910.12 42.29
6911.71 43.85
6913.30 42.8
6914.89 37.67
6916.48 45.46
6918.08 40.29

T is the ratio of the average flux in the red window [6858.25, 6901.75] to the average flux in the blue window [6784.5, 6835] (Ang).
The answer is 0.97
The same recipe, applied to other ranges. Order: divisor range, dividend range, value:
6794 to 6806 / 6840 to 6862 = 0.95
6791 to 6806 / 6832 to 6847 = 0.98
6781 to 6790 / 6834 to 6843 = 1.04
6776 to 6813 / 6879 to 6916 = 0.95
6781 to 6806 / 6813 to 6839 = 0.97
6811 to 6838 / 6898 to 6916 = 0.96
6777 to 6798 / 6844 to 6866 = 0.98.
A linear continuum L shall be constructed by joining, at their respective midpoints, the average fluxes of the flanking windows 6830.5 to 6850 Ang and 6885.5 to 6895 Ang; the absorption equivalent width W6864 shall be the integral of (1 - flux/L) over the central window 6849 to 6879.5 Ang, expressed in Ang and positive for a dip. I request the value 0.93 Ang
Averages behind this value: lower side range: 45.9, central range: 44.7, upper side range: 46.3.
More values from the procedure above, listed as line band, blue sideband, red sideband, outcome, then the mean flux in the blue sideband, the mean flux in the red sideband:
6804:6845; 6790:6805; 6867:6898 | 1.0 Ang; 47.4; 44.4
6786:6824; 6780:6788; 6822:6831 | -1.2 Ang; 45.1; 44.3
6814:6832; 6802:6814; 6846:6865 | 0.8 Ang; 46.5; 44.7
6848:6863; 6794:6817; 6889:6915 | 0.1 Ang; 46.9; 44.3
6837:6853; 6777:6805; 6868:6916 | -0.2 Ang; 46.2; 44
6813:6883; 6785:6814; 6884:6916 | 1.2 Ang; 46.7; 44.2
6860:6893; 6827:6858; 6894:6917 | -0.2 Ang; 45.3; 43.4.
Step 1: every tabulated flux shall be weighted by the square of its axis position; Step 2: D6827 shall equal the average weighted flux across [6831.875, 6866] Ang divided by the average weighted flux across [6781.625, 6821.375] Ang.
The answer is 1.00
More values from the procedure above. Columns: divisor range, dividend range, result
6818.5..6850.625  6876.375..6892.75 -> 1.01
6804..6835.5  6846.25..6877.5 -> 1.01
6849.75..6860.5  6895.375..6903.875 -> 1.00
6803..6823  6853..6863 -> 1.01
